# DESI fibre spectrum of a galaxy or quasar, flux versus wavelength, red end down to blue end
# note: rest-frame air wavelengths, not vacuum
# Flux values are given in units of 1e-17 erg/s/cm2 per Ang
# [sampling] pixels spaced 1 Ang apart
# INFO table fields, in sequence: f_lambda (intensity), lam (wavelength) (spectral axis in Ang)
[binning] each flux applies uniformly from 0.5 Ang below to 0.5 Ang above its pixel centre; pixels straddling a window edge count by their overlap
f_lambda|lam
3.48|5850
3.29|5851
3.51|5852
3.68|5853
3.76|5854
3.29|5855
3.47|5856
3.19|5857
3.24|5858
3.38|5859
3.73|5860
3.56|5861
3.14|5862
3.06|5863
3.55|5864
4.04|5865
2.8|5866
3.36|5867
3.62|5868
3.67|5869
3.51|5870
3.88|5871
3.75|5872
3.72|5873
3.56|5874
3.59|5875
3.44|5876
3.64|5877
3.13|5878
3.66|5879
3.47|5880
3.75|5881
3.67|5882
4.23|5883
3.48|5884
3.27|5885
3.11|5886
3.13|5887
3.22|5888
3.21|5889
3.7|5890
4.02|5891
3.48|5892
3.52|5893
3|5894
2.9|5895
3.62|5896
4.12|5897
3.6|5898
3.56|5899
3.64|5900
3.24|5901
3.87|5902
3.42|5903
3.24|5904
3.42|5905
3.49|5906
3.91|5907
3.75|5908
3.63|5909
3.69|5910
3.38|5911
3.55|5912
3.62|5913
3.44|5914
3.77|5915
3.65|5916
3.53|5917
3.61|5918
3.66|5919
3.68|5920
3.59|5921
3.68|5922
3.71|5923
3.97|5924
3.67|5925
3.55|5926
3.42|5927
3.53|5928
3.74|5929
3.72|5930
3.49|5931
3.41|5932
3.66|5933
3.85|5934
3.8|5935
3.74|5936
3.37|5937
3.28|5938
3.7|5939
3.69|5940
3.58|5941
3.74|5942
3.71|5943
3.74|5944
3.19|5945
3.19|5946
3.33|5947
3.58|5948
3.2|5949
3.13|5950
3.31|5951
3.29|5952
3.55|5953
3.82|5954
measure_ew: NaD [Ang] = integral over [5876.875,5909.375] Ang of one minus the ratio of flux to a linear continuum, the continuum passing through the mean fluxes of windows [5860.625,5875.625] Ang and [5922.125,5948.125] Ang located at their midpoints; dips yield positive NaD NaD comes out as 0.3 Ang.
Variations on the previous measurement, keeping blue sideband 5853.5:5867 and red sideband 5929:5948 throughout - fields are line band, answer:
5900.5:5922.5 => -0.44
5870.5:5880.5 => -0.44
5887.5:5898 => -0.04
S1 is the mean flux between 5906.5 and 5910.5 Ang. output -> 3.74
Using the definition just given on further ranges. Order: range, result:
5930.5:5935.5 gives 3.64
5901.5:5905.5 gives 3.49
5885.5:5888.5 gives 3.15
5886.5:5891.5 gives 3.46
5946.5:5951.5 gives 3.31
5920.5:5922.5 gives 3.63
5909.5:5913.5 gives 3.56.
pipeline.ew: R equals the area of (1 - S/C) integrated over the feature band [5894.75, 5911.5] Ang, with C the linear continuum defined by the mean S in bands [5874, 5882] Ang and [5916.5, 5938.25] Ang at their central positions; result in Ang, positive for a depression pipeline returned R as 0.1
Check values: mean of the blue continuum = 3.54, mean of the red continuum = 3.62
